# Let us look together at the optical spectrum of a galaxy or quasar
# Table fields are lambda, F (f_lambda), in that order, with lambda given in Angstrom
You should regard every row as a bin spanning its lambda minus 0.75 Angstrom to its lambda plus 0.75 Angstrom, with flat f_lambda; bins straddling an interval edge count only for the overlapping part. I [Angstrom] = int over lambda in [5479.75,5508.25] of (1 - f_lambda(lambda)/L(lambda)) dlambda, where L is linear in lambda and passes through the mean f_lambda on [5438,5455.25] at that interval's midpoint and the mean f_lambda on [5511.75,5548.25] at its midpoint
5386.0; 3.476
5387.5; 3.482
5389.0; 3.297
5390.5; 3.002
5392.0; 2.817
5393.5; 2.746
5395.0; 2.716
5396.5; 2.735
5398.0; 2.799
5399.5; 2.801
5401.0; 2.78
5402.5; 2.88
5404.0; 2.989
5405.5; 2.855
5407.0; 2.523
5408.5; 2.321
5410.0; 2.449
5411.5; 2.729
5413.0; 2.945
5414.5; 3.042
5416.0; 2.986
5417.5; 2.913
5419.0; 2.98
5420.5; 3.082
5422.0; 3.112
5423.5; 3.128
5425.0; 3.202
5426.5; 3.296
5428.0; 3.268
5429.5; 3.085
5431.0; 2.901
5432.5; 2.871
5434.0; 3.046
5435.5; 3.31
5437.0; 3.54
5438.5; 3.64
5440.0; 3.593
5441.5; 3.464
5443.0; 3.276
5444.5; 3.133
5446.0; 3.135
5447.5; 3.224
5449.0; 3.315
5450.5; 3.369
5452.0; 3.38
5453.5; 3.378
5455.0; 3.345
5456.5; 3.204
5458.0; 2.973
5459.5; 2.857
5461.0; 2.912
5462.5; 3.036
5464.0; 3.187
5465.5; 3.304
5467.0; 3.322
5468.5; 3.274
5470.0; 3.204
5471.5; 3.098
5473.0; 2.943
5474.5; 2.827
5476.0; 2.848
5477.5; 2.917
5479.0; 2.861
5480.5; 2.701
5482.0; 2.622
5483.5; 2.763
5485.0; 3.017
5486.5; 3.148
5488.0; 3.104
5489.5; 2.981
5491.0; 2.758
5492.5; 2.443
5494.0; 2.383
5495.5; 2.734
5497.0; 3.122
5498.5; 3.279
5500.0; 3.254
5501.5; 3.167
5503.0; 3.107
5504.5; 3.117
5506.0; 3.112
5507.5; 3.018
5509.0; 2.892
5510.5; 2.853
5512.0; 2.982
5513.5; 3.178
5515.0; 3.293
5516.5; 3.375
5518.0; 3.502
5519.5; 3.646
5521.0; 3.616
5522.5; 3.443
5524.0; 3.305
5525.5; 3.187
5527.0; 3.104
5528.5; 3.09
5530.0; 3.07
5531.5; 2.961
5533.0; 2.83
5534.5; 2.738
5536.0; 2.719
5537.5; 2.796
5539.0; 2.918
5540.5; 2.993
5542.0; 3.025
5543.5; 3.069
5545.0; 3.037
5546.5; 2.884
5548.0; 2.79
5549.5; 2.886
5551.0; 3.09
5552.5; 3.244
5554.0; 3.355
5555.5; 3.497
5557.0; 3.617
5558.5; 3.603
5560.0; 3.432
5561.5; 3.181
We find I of 2.4 Angstrom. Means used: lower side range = 3.35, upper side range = 3.11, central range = 2.94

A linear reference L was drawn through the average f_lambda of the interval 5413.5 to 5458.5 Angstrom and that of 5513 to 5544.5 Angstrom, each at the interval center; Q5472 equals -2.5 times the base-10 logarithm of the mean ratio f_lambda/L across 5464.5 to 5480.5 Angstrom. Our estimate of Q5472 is 0.047 mag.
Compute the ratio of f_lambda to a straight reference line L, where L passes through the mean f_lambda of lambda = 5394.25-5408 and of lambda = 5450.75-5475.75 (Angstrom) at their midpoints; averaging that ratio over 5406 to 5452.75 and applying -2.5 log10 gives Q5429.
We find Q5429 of -0.057 mag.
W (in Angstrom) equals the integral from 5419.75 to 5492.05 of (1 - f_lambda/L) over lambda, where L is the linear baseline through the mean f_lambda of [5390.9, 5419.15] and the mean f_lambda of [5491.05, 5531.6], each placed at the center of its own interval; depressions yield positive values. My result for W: -4.42 Angstrom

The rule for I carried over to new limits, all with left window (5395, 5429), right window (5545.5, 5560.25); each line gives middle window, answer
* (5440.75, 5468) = -2.0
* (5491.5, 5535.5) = 0.6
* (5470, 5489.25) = 0.9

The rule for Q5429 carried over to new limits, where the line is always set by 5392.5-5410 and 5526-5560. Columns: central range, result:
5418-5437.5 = -0.12 mag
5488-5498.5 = 0.06 mag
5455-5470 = -0.09 mag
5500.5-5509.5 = -0.04 mag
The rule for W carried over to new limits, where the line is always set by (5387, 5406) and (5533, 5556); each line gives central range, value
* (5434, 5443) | -1.59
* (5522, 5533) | -0.57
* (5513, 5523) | -1.56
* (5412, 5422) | -0.25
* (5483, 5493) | 0.20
